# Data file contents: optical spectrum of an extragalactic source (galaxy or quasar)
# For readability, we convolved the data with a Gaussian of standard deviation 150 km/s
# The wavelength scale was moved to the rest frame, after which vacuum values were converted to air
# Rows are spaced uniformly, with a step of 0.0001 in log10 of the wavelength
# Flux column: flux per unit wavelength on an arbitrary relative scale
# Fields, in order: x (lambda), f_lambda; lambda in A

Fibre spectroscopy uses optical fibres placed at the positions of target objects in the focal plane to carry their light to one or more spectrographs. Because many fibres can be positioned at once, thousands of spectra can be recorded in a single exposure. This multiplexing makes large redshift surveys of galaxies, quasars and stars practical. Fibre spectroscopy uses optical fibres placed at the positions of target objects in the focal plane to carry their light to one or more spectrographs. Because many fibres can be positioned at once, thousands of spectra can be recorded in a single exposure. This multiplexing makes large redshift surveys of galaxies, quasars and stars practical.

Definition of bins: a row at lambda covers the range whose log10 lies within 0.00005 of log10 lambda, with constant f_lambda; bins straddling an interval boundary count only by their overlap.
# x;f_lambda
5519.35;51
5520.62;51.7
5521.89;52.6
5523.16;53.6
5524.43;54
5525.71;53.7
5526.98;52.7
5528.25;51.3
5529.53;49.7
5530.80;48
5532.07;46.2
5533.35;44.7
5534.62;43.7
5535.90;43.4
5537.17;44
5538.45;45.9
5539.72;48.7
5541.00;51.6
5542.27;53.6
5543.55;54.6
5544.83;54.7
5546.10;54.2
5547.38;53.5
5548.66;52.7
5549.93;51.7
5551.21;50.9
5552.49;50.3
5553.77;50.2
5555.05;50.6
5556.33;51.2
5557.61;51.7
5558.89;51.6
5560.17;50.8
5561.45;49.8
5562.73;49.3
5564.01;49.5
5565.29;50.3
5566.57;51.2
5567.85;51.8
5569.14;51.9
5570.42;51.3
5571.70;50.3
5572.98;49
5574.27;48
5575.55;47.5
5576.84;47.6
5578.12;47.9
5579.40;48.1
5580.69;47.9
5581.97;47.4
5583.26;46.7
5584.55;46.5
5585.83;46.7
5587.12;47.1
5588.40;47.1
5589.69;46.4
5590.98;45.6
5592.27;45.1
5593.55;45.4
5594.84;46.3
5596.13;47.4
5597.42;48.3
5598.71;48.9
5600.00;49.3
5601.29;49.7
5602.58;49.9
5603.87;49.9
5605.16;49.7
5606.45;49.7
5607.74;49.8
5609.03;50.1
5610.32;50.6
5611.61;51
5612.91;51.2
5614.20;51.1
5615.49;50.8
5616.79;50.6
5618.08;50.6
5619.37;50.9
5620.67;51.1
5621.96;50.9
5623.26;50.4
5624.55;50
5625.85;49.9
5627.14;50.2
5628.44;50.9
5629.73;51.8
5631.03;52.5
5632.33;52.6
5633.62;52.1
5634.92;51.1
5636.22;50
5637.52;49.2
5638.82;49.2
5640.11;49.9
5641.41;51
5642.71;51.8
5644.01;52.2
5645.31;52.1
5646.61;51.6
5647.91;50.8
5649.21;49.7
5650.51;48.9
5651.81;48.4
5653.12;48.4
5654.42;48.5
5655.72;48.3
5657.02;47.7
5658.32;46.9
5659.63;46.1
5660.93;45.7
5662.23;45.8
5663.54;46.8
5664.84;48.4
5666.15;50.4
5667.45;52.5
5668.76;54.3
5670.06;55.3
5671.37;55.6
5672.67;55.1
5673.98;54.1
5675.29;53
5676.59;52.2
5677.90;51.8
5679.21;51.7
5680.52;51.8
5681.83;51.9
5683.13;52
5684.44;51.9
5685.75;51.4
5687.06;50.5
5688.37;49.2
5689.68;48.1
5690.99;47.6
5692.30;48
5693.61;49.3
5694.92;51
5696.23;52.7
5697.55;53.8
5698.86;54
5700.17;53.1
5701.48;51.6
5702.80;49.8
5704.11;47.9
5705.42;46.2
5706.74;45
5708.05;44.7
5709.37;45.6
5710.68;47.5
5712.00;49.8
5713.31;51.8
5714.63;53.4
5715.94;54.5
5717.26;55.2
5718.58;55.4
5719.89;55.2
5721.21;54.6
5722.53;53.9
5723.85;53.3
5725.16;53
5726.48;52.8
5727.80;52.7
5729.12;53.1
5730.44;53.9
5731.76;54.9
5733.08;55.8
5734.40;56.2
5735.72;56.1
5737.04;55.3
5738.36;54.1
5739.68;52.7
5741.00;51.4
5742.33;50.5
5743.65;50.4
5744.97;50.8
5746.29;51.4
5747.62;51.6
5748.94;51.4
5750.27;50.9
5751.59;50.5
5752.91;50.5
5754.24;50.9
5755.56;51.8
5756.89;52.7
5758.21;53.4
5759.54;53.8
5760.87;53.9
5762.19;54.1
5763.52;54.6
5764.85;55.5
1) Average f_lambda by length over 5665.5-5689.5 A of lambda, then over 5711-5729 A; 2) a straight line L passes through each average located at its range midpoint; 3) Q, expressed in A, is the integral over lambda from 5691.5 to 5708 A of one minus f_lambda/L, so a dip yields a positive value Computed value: 0.9 A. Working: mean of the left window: 52.4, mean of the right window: 53.4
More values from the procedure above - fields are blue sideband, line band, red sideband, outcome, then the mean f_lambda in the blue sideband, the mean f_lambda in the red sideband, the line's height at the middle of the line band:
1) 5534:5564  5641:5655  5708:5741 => 0.4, 50.4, 53.1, 51.9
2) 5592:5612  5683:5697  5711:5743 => 0.6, 48.9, 53.7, 52.2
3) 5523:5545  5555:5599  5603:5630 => 1.2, 49.5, 50.5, 50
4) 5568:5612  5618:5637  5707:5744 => -0.5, 48.4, 52.7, 49.6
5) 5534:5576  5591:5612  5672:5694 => 0.8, 50.3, 51.2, 50.6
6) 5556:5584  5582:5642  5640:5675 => 0.5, 49.5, 50.3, 49.9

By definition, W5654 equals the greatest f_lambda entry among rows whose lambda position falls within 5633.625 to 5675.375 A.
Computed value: 55.6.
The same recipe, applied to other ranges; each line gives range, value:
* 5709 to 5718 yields 55.2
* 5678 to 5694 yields 52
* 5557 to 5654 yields 52.6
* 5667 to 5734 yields 55.8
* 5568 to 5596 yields 51.9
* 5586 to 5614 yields 51.2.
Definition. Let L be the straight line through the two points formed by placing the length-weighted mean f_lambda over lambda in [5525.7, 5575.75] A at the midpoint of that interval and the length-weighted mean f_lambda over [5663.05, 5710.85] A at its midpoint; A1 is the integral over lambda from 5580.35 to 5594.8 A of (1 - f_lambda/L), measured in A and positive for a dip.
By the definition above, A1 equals 1.1 A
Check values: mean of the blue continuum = 50.1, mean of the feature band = 46.5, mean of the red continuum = 50.7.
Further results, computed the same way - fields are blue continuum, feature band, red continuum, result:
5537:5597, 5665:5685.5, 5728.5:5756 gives -0.6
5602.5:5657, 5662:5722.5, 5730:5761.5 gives 0.5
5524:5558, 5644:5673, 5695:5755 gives 0.8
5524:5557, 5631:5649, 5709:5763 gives 0.1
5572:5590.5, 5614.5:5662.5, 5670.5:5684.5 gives 0.6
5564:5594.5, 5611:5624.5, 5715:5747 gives -0.4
